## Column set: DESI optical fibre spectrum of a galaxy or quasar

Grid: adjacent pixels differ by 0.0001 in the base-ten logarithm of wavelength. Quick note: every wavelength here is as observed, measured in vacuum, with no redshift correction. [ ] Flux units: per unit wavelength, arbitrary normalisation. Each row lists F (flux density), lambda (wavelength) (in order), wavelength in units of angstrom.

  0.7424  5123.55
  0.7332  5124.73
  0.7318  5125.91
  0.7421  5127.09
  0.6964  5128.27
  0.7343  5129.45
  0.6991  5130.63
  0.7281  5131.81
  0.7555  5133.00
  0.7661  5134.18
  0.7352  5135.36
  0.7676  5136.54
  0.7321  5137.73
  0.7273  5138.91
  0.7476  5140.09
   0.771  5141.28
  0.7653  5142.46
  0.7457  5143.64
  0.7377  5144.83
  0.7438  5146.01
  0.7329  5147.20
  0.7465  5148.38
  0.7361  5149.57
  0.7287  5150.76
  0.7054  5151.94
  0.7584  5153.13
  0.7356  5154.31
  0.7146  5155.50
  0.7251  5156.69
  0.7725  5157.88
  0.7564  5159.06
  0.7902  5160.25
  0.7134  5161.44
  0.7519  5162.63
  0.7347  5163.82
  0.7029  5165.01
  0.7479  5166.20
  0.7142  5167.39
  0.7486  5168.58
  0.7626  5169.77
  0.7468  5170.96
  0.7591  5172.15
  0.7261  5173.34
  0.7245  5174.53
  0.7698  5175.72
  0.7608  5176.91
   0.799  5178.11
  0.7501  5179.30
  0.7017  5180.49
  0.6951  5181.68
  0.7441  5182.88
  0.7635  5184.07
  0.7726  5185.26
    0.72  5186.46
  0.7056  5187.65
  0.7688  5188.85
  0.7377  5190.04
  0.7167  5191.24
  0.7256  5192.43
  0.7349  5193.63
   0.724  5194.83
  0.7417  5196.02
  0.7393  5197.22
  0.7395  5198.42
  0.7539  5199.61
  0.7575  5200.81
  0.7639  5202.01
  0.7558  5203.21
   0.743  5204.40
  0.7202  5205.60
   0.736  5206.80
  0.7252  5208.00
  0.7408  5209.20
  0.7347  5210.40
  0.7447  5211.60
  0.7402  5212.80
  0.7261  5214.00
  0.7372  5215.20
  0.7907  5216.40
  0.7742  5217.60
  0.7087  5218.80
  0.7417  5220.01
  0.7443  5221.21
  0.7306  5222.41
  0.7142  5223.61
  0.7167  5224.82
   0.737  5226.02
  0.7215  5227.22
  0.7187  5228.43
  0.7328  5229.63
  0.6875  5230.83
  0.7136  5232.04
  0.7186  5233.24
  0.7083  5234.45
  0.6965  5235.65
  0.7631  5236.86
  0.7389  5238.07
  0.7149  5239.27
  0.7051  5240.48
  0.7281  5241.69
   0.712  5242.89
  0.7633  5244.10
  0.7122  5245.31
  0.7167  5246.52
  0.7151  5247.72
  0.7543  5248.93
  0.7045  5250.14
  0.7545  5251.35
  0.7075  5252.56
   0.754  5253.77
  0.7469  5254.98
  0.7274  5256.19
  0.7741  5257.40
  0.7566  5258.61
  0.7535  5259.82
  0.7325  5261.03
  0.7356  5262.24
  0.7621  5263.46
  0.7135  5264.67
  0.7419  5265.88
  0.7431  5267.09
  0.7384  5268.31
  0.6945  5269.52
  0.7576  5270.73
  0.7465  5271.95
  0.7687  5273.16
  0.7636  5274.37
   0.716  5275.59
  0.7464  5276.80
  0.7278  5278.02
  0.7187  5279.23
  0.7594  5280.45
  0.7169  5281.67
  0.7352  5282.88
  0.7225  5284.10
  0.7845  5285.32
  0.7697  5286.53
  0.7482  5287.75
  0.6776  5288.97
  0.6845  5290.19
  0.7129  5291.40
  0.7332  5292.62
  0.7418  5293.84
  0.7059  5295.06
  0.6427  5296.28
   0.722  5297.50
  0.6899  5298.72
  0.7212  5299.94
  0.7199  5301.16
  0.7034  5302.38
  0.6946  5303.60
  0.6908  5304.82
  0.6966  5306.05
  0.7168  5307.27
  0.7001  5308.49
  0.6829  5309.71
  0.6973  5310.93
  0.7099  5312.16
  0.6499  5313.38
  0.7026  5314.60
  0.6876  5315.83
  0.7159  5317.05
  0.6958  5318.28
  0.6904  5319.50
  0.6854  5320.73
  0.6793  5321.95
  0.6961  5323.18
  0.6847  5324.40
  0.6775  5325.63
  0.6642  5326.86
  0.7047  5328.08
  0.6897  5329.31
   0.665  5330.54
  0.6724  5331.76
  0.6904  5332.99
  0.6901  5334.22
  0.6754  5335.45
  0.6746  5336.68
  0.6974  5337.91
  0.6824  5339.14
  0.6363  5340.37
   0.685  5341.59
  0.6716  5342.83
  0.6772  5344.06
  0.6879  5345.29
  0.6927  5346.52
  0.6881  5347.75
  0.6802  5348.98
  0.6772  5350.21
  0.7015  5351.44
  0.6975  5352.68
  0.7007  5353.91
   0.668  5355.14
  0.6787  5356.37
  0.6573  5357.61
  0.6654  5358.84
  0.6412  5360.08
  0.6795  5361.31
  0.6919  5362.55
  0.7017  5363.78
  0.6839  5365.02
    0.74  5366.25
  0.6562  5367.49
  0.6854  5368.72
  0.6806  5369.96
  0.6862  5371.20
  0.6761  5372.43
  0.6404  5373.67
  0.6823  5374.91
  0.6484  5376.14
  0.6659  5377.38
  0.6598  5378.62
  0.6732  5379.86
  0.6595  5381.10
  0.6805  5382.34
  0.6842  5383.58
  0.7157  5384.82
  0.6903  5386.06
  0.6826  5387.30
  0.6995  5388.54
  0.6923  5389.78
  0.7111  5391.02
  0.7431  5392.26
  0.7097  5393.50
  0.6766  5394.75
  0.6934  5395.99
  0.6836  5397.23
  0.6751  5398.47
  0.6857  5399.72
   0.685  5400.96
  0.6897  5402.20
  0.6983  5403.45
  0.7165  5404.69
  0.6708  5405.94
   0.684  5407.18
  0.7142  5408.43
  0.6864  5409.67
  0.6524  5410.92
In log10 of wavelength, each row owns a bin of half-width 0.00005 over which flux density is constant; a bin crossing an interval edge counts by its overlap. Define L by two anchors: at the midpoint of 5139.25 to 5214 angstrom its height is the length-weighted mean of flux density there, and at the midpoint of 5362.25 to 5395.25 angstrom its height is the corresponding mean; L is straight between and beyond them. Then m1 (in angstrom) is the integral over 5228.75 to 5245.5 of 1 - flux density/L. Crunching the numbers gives 0.1 angstrom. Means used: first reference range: 0.741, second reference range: 0.686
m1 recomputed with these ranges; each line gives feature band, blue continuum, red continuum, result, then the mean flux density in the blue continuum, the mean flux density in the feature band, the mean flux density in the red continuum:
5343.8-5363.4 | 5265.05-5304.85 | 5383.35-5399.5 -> 0.7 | 0.726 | 0.681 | 0.697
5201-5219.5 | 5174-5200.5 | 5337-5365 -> -0.3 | 0.741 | 0.743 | 0.68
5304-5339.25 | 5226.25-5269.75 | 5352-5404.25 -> 0.8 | 0.73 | 0.688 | 0.684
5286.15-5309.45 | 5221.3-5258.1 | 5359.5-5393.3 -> 0.0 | 0.727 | 0.708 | 0.684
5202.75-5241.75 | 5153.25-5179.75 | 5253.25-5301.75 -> 0.5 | 0.746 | 0.731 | 0.733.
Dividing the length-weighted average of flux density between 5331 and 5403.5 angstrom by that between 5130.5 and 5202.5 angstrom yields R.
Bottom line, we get 0.9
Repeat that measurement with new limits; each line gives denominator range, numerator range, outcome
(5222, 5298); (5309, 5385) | 0.93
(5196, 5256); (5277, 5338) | 0.96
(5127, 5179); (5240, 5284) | 0.99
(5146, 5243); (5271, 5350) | 0.95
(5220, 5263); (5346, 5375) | 0.93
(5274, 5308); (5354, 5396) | 0.95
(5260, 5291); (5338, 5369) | 0.93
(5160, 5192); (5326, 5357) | 0.92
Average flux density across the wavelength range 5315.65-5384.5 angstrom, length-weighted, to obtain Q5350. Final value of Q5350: 0.68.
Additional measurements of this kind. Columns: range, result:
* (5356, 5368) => 0.679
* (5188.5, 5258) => 0.734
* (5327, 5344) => 0.679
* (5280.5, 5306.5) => 0.716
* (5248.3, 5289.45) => 0.74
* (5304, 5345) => 0.686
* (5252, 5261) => 0.745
